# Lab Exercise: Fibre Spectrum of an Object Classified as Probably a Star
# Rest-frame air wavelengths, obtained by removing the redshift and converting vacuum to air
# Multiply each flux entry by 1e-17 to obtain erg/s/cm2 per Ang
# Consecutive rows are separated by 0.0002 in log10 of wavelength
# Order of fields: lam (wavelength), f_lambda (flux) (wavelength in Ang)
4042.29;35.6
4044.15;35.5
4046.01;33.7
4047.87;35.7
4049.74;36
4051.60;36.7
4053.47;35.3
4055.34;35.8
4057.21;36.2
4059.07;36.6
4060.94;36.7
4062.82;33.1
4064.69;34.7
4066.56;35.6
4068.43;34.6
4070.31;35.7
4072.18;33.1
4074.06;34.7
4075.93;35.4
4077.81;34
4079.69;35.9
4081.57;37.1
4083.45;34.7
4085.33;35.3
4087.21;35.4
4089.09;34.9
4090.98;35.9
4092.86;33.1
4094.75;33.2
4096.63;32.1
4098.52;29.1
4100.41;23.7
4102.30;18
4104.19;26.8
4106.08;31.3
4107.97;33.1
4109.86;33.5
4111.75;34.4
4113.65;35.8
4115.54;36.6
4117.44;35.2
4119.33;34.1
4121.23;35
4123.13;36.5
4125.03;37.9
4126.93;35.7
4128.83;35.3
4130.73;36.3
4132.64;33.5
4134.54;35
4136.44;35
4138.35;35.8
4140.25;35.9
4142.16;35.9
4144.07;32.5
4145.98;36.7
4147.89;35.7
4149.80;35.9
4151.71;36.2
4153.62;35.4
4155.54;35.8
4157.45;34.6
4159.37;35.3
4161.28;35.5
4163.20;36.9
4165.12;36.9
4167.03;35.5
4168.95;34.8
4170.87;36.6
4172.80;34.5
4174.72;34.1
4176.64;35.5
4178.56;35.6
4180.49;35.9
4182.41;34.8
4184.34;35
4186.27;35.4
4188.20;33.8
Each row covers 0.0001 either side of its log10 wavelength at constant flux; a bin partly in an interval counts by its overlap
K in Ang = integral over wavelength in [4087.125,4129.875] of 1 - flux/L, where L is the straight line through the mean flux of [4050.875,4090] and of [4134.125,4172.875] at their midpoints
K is 3.10 Ang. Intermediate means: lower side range 35.3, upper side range 35.6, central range 32.9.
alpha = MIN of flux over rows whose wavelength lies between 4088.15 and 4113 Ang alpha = 18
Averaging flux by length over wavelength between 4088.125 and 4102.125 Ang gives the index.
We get 31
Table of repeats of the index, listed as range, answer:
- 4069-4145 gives 33.8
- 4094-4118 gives 30.9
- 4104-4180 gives 35.2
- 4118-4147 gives 35.4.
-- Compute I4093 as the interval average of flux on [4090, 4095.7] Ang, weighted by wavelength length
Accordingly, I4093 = 34.1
